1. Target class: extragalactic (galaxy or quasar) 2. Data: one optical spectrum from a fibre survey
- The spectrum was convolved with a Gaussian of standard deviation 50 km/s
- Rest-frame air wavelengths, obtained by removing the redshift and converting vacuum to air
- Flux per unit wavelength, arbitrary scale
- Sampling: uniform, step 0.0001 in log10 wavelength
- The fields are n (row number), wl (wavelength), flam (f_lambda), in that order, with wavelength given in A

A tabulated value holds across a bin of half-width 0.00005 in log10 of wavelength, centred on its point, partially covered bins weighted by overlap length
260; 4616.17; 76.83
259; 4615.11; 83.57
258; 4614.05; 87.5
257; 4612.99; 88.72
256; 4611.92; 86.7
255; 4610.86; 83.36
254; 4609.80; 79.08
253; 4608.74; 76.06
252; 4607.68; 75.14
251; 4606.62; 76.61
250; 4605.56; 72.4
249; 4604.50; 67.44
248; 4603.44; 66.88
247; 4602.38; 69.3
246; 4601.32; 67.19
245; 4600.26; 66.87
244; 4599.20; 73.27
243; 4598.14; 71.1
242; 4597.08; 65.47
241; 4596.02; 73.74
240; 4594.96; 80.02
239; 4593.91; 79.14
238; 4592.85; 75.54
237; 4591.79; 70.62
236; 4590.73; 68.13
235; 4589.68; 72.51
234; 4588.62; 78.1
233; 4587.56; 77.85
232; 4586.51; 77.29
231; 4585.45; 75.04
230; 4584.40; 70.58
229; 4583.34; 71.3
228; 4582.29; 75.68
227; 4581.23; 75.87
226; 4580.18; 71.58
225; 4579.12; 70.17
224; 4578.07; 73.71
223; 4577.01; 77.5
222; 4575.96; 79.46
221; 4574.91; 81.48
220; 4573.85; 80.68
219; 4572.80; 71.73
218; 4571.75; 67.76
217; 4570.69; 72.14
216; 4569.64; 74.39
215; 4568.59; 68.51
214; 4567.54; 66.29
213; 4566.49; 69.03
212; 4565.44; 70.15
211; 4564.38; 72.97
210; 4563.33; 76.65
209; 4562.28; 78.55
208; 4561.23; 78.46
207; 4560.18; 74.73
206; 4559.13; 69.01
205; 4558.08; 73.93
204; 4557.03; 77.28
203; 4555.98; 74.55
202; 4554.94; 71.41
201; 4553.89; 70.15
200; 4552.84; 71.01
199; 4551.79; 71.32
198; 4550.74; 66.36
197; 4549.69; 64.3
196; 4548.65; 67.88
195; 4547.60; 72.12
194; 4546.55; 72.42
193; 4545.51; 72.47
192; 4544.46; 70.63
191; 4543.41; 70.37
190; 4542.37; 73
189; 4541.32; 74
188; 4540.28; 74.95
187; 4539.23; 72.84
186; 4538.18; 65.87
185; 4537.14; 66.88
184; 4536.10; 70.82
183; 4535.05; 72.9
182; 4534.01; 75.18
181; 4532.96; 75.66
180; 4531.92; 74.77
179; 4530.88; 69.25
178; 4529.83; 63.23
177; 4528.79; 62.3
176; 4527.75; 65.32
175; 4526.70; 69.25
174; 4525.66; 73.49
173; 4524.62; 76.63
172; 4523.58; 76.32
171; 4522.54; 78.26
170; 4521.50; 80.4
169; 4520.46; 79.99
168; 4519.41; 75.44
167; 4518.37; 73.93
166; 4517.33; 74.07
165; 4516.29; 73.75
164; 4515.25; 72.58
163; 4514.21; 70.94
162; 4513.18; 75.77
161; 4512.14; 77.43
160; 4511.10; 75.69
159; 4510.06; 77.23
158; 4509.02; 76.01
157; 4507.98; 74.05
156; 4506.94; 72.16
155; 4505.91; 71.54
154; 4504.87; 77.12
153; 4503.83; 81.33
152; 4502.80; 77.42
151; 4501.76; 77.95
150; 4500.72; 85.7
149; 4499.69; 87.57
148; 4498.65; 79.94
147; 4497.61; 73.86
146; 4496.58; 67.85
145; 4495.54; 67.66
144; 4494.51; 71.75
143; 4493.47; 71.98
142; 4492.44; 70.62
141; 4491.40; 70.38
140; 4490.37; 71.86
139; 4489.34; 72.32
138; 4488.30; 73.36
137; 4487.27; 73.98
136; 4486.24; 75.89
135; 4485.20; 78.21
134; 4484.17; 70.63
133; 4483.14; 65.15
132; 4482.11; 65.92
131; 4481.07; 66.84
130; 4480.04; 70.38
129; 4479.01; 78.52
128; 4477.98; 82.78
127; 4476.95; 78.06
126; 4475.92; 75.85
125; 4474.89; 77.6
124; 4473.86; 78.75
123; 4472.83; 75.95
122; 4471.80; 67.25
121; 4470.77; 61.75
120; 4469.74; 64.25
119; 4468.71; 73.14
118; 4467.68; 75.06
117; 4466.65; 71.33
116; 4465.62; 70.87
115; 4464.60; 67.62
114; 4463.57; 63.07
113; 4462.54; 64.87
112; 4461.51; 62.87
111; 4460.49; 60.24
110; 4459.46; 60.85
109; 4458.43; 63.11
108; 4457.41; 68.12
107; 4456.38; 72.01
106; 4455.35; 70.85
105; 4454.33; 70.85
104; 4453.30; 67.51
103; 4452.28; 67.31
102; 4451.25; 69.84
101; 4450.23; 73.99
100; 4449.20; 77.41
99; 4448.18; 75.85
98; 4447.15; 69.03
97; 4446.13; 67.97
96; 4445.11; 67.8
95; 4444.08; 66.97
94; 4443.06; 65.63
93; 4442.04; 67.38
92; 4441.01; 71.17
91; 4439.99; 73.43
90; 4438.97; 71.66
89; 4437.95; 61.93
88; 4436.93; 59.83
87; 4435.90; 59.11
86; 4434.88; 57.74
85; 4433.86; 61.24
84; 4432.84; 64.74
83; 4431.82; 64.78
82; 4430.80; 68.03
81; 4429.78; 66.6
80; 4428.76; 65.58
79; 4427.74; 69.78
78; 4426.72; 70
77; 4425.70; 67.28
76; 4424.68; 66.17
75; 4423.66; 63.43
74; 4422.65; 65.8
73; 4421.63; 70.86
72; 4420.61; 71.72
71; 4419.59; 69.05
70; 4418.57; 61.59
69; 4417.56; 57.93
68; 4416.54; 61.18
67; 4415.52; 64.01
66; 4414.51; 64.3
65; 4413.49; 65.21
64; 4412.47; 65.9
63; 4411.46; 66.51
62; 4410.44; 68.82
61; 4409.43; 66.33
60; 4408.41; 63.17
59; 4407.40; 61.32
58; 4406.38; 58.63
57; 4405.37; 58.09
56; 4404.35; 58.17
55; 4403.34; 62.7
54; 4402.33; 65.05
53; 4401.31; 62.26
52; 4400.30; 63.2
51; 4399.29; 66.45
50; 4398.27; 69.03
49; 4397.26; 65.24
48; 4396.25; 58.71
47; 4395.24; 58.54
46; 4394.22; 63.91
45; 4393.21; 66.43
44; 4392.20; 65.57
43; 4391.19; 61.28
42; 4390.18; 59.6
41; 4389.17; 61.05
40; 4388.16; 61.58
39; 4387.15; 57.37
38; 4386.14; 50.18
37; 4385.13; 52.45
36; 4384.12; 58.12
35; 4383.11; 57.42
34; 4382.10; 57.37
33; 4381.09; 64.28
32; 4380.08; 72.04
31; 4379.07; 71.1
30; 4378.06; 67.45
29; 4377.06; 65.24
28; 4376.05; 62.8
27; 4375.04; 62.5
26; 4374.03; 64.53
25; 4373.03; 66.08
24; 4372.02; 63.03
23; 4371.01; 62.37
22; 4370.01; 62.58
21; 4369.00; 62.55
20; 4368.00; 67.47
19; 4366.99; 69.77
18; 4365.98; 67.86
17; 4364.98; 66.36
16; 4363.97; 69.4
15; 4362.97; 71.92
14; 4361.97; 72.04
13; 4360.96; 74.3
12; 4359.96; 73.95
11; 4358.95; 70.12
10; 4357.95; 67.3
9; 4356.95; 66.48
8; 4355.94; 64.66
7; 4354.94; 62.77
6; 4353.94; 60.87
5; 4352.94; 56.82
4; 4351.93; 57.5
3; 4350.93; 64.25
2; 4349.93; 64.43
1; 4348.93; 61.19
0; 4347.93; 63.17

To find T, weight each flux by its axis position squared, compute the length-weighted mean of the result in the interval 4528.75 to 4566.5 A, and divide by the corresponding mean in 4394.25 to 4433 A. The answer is 1.18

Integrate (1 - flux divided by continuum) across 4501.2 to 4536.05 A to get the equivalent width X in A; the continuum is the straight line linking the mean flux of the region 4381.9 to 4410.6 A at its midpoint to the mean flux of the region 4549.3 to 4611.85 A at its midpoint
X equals -2.5 A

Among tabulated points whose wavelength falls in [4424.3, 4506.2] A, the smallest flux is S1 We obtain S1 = 57.74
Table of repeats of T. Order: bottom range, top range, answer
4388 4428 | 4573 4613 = 1.26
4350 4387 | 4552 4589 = 1.25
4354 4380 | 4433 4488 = 1.08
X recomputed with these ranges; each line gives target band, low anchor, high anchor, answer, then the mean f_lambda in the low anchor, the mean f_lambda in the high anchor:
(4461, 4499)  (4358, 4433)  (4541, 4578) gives -1.5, 64.6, 72.7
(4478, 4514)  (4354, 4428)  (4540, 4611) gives -2.6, 64.5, 73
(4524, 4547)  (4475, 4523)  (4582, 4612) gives 1.0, 74.8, 73.7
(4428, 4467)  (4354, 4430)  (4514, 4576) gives 0.2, 64.5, 72.5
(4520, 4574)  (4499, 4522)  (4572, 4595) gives 2.7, 76.7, 75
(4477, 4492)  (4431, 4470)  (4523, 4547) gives -0.8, 67.4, 71.3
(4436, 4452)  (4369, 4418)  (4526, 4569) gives -0.9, 62.6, 71.2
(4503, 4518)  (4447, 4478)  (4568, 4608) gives -0.8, 70.1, 73.2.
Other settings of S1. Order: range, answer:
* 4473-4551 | 62.3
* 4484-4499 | 67.66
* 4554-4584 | 66.29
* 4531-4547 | 65.87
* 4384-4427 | 50.18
